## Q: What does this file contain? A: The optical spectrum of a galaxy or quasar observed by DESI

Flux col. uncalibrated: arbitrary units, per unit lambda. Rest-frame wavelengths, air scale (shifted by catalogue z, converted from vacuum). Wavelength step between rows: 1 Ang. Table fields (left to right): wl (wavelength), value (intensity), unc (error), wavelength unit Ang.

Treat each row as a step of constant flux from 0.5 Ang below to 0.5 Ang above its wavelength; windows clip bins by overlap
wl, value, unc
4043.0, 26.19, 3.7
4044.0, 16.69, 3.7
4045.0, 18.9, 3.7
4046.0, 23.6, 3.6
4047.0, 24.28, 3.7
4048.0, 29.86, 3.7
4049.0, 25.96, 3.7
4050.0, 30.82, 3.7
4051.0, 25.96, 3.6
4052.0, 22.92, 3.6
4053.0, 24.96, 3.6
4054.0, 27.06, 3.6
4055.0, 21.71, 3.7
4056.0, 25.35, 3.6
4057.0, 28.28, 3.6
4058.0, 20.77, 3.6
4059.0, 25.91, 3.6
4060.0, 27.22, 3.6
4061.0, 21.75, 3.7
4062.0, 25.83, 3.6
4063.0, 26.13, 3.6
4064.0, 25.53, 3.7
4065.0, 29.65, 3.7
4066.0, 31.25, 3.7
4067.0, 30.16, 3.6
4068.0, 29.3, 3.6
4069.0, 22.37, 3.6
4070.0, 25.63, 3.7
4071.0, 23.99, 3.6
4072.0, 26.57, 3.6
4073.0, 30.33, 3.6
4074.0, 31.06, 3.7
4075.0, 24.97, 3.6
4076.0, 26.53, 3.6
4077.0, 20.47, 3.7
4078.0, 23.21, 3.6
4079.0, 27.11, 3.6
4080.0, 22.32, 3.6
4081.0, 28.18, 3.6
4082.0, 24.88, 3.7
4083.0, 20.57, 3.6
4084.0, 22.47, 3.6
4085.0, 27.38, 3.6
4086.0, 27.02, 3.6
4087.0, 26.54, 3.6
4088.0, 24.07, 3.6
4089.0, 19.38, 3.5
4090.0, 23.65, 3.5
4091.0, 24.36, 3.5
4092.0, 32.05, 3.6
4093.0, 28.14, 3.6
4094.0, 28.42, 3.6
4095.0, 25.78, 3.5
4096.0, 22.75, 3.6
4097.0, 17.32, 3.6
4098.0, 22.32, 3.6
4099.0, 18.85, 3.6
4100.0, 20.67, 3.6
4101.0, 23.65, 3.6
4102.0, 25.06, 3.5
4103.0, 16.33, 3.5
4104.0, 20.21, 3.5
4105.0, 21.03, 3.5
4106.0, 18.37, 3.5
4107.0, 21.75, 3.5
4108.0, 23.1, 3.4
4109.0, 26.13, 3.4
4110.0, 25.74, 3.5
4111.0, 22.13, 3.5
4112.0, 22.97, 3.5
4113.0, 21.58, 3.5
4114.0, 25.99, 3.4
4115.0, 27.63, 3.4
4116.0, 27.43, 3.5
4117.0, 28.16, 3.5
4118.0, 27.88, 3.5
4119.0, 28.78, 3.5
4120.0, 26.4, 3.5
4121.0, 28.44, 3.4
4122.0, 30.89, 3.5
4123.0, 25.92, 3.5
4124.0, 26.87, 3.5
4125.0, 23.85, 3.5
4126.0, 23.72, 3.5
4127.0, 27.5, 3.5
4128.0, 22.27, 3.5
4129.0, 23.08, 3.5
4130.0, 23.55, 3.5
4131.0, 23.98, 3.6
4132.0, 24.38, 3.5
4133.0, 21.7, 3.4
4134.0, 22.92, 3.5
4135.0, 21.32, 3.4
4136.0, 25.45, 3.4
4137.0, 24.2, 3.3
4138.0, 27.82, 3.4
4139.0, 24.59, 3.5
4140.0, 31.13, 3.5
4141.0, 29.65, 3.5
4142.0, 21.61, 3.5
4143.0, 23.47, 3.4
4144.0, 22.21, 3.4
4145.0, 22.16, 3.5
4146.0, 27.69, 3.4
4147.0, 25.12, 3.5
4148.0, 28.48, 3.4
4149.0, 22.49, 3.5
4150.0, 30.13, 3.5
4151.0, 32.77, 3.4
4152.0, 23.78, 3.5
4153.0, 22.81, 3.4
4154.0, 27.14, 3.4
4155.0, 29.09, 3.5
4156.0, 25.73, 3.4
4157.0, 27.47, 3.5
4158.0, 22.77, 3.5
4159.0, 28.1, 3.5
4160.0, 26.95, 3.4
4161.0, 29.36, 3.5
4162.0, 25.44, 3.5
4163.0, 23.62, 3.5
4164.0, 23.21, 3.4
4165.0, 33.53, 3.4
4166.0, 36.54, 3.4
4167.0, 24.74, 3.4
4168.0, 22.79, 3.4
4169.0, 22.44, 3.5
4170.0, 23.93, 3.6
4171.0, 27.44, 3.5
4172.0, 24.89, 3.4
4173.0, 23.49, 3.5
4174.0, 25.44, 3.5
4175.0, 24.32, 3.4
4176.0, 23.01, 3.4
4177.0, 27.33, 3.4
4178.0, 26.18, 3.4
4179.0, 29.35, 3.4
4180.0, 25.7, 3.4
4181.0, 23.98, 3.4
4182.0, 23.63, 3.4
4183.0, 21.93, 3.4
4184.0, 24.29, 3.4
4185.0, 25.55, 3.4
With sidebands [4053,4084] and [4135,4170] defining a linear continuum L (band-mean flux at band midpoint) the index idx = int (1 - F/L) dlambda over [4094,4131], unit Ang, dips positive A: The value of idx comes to 2.7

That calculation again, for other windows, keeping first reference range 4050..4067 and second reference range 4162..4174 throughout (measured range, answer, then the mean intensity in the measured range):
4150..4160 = -0.3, 26.8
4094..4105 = 1.8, 21.6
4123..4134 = 0.8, 24.1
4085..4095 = 0.0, 26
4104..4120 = 0.9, 24.5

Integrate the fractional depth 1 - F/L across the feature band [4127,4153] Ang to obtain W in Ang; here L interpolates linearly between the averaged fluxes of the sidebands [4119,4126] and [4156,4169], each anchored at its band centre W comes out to 1.8 Ang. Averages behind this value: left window 26.9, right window 26.8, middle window 25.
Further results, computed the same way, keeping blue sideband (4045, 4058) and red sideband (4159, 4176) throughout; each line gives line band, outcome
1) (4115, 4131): -0.27 Ang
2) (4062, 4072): -0.59 Ang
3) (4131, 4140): 0.51 Ang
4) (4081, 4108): 2.51 Ang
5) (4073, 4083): 0.06 Ang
